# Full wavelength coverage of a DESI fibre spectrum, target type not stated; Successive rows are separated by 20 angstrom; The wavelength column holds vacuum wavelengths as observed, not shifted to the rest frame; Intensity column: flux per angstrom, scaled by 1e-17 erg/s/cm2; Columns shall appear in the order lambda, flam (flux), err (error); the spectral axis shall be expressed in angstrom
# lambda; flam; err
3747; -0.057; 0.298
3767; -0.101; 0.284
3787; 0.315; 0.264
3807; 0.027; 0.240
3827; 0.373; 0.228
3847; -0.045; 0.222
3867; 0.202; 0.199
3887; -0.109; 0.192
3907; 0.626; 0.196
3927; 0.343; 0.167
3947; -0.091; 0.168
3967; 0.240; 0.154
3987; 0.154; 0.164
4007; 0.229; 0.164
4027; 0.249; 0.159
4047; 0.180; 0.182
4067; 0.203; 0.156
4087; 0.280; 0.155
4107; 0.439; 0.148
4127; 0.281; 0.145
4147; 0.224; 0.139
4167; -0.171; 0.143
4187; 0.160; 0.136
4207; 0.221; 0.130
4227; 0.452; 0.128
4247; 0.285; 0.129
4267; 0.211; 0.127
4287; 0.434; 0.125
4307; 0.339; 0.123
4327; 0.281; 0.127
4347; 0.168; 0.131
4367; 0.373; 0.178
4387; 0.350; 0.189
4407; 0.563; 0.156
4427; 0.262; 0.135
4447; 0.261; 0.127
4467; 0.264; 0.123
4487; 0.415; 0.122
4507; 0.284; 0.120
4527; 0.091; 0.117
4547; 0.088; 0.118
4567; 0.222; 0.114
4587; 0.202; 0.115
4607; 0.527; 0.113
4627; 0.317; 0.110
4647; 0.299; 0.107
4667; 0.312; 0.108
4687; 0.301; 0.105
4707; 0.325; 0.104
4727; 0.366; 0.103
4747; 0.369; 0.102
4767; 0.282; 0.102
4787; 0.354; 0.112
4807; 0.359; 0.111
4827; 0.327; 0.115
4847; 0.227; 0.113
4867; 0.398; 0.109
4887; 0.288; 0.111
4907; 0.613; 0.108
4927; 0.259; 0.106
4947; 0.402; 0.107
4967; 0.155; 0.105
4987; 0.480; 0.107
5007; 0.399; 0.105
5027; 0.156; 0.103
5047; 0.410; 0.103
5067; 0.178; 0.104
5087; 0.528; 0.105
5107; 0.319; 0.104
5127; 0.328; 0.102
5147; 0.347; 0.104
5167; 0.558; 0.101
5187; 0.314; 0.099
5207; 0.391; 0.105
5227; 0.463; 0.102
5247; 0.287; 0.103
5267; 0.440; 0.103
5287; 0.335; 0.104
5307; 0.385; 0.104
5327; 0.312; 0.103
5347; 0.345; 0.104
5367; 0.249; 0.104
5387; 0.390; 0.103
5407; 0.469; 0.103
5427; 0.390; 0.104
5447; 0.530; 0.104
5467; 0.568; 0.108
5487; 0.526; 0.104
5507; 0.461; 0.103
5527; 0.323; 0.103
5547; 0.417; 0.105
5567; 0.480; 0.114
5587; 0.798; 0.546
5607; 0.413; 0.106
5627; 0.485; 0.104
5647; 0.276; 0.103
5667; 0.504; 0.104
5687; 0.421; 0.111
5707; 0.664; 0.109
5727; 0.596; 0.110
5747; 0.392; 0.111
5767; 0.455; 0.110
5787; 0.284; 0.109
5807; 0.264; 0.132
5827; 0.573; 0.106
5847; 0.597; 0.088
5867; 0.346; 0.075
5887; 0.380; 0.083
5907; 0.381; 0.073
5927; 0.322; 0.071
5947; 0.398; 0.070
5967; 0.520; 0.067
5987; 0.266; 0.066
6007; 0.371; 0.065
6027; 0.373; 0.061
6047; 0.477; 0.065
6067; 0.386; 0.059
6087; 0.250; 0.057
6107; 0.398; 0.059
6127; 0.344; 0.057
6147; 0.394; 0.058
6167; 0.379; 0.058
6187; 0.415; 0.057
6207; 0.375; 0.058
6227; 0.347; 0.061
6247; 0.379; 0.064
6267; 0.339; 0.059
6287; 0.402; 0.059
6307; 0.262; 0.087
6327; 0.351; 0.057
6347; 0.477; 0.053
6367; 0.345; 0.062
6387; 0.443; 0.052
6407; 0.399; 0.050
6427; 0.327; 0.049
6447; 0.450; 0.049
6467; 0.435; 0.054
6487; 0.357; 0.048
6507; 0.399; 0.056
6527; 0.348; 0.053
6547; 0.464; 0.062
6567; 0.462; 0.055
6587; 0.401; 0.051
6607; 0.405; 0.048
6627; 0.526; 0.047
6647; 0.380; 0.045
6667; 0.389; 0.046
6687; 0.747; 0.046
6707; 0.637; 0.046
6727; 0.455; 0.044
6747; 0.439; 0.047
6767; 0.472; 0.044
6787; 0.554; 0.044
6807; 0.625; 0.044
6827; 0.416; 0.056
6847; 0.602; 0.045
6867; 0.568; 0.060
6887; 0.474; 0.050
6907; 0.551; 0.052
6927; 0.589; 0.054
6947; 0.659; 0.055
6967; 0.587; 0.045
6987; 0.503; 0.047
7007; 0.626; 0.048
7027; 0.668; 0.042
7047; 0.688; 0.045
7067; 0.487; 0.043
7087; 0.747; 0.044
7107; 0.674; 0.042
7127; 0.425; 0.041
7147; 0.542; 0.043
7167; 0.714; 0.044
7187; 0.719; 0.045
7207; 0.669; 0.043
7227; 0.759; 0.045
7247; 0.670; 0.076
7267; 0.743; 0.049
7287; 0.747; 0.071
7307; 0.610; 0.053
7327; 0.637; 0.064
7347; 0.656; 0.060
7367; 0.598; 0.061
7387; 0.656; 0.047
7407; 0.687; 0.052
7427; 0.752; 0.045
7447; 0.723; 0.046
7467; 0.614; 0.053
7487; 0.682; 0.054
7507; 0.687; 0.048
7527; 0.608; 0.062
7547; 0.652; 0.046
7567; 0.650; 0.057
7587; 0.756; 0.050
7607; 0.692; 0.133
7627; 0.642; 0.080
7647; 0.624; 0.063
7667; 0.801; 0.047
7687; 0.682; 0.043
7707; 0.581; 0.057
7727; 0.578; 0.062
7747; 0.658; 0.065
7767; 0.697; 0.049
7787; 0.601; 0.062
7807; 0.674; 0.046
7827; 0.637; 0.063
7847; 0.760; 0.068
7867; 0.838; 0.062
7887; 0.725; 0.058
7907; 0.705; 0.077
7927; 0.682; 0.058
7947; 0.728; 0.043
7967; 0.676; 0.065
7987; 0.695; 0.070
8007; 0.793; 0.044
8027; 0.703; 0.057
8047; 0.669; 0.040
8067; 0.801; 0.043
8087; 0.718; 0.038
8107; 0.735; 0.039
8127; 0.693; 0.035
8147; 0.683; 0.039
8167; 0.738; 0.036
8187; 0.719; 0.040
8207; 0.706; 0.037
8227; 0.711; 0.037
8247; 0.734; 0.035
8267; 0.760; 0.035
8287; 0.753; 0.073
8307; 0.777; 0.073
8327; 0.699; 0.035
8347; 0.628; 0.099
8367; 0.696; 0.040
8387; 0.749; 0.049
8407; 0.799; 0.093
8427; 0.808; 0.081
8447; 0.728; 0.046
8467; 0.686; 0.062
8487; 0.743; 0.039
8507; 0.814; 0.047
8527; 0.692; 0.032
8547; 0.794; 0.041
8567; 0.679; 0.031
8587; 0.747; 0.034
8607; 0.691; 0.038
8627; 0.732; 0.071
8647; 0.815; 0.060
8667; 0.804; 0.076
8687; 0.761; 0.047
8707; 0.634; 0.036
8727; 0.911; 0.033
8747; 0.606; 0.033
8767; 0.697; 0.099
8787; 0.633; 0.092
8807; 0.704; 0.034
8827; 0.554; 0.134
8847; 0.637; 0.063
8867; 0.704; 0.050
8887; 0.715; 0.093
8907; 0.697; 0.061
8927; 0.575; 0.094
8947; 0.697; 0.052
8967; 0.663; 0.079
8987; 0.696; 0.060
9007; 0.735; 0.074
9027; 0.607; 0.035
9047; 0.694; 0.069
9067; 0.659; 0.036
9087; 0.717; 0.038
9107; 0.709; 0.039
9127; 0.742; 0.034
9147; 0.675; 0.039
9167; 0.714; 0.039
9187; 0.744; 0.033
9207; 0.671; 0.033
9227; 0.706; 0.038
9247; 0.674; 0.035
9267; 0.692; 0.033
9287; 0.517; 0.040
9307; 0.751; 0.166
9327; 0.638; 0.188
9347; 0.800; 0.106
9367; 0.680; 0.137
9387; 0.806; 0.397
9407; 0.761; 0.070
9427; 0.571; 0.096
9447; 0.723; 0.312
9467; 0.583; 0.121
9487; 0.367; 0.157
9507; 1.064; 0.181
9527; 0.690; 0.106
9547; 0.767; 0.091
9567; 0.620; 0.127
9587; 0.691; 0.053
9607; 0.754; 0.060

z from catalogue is 0.796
